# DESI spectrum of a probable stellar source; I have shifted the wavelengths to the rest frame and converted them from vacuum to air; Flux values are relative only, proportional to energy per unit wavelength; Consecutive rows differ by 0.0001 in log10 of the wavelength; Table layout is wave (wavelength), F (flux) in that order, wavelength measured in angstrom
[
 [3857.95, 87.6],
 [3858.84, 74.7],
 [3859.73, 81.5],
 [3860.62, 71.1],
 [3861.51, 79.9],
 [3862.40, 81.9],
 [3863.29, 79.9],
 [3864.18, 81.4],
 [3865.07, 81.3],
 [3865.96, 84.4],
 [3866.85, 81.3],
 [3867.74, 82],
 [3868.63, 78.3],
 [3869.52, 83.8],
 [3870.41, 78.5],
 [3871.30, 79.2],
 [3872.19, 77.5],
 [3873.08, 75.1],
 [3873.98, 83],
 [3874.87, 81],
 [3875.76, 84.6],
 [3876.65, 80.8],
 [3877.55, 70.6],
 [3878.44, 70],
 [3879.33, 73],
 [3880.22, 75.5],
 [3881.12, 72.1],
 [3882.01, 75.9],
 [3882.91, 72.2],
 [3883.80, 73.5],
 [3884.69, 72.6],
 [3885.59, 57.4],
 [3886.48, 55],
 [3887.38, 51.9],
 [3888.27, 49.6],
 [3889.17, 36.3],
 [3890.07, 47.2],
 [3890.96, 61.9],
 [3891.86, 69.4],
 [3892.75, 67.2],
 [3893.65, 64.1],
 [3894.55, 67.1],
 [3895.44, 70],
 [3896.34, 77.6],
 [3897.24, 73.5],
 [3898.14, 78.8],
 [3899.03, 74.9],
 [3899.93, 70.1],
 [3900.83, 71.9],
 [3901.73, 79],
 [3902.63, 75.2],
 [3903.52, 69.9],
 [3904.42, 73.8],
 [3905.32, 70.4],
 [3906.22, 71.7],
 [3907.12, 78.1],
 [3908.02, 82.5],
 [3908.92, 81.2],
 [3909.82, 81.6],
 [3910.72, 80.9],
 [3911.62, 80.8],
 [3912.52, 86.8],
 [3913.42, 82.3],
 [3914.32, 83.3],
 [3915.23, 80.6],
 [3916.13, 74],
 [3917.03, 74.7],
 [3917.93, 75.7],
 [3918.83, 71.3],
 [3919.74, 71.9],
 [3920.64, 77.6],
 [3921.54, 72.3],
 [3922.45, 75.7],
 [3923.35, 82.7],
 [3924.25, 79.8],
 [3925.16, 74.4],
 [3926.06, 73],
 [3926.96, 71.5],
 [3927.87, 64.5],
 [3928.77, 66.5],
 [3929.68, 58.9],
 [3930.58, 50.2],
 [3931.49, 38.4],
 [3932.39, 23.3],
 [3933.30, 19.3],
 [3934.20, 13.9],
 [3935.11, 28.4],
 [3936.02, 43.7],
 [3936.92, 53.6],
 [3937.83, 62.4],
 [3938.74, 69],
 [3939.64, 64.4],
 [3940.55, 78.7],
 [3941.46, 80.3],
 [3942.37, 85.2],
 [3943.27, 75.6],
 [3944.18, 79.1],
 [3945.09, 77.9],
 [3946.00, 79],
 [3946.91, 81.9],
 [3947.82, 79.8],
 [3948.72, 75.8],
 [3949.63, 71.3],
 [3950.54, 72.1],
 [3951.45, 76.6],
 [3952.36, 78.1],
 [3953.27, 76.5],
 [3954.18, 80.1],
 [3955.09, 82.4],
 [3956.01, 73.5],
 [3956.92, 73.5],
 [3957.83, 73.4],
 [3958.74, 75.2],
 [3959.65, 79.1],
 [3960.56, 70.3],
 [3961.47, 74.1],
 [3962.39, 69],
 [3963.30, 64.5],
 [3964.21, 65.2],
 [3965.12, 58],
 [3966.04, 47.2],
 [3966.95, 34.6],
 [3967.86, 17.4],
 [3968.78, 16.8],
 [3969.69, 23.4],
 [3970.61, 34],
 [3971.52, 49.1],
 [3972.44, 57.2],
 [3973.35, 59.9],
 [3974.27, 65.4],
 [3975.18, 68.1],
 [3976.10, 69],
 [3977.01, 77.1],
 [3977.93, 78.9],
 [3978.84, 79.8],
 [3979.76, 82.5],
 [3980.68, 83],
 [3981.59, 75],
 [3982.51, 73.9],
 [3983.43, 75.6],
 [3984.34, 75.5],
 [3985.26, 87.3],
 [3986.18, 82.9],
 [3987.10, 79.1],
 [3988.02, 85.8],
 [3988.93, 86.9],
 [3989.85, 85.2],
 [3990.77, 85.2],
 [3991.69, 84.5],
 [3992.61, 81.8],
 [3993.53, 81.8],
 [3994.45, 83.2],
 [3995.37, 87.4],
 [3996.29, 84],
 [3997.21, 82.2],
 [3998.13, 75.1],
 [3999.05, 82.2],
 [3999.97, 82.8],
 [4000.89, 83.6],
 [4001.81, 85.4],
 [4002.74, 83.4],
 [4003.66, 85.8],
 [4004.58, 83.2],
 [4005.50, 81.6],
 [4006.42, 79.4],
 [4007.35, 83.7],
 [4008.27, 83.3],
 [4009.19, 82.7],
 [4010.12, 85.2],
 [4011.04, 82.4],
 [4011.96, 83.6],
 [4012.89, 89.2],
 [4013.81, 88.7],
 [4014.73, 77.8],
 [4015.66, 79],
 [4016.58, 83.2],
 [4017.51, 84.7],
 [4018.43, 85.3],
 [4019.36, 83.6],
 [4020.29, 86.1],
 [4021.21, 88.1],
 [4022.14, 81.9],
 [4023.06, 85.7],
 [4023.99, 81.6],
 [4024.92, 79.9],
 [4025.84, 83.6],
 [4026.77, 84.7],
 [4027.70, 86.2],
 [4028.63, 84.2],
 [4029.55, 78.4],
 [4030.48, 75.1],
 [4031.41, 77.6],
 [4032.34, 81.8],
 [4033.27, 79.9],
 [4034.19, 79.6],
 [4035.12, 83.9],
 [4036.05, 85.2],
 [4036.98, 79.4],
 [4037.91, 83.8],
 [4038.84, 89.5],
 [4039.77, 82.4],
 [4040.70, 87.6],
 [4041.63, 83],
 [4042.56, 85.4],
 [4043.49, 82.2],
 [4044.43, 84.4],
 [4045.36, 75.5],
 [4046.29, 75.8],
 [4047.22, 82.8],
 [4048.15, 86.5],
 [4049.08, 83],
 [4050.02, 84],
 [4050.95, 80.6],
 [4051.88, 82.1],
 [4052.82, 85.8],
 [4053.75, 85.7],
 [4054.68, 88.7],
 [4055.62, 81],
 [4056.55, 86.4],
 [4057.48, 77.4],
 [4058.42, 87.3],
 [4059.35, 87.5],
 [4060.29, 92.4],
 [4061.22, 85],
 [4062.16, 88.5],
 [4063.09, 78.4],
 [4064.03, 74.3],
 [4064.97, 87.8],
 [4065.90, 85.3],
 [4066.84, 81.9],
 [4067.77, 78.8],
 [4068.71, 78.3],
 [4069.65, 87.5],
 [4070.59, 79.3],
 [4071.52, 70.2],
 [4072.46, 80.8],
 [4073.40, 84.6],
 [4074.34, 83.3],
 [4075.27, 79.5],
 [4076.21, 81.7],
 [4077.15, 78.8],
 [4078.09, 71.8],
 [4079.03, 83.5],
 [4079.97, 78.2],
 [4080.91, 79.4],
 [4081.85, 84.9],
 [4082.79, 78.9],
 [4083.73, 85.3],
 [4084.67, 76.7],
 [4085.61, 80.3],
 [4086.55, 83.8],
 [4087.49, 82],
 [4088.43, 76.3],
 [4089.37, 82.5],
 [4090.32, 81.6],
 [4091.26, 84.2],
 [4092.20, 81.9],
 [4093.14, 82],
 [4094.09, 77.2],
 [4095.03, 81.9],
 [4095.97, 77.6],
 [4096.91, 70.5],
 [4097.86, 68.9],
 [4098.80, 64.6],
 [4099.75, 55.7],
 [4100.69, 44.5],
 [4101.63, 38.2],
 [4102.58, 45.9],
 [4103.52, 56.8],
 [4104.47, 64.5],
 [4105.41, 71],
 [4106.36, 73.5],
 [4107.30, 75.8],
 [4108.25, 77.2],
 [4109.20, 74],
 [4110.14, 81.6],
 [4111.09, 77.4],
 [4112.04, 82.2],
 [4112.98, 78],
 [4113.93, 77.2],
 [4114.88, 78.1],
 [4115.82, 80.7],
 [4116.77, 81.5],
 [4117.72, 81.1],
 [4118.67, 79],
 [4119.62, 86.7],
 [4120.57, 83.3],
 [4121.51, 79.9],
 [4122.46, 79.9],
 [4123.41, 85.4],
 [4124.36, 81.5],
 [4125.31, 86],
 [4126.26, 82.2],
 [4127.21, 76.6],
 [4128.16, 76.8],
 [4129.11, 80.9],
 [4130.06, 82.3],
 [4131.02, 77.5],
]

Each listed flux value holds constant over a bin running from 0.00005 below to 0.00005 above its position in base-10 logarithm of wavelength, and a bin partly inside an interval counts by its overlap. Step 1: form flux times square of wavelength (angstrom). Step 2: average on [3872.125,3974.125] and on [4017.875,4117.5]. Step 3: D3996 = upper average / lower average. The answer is 1.3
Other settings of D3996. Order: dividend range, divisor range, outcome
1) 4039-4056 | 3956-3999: 1.24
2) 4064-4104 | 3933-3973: 1.30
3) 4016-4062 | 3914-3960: 1.28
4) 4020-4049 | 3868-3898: 1.27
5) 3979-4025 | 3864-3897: 1.24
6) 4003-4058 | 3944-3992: 1.23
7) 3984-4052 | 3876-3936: 1.30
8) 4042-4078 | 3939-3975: 1.32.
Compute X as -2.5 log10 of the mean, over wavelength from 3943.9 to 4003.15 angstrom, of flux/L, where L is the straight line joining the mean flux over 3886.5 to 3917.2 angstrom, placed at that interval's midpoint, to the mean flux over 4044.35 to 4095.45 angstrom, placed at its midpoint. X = 0.05 mag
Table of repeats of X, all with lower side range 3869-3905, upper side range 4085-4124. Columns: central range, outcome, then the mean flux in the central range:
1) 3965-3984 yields 0.23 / 58.5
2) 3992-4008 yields -0.14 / 82.8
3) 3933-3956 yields 0.06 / 67.9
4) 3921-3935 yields 0.24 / 57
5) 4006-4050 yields -0.13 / 82.9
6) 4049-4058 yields -0.13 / 83.5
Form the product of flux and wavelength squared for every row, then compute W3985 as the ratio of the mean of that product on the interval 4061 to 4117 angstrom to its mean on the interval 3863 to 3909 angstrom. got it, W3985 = 1.17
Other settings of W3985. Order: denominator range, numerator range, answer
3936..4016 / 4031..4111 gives 1.12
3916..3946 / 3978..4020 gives 1.34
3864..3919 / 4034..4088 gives 1.22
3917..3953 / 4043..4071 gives 1.33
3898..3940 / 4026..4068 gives 1.31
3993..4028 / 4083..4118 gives 0.93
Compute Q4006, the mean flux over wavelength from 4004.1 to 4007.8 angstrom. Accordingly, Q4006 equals 82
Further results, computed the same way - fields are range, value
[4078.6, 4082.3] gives 81.4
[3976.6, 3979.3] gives 78.6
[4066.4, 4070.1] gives 81.6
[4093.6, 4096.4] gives 78.9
